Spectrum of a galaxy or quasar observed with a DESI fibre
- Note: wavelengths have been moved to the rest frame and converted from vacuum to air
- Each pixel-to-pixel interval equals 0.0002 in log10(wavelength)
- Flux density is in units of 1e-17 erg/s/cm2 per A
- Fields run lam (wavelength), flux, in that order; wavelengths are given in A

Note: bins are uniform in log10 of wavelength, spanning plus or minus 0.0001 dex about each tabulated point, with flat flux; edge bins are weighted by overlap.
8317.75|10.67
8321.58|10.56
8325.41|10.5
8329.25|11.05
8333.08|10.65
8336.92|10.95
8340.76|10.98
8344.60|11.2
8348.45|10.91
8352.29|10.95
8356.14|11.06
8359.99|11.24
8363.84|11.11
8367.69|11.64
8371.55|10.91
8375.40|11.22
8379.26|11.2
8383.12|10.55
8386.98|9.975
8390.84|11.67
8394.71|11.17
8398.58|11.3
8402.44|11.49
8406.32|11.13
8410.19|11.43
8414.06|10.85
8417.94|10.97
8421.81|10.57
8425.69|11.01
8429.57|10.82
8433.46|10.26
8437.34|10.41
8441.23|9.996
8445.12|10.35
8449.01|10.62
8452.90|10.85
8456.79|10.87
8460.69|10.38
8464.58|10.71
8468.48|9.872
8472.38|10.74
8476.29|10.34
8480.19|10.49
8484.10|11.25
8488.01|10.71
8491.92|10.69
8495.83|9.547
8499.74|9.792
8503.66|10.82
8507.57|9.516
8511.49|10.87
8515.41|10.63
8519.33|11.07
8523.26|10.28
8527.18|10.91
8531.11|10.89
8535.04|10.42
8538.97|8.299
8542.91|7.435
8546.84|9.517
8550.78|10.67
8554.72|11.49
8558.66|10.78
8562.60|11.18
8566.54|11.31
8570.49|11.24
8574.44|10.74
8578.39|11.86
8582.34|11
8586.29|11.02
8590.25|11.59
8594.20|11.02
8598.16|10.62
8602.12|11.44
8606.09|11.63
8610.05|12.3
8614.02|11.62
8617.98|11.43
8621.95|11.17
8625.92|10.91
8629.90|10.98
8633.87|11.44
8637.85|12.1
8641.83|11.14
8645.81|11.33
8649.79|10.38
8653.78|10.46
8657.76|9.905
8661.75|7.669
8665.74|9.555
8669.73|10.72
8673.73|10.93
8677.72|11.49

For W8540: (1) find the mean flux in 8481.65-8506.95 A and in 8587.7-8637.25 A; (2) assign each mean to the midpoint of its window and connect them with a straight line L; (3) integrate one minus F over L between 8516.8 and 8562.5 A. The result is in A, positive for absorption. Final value 2.43 A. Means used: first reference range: 10.4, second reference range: 11.4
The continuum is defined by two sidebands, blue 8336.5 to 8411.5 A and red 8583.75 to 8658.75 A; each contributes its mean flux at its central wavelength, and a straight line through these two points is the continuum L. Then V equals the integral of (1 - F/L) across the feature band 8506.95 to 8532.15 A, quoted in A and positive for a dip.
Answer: 1.2 A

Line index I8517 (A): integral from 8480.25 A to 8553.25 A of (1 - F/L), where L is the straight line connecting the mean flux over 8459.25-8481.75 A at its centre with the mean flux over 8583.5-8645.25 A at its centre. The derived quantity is 3.5 A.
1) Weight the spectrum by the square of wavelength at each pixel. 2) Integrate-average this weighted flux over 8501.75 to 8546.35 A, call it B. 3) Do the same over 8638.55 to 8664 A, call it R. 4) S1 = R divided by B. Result 1.05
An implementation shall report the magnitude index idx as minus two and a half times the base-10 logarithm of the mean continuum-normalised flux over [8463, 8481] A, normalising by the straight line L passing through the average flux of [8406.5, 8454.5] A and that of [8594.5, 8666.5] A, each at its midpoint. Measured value 0.03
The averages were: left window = 10.7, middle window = 10.4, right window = 10.9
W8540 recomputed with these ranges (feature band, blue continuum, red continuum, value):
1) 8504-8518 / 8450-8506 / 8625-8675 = 0.1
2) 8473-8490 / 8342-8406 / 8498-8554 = -0.5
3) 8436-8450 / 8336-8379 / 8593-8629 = 1.1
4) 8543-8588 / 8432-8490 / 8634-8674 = -1.5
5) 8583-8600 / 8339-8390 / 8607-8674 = -0.3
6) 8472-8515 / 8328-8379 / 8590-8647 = 3.1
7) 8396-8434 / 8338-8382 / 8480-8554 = -0.7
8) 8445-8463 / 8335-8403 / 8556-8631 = 0.8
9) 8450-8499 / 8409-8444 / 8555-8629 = 1.5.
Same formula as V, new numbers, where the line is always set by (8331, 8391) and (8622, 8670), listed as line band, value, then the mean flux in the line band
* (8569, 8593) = -1.3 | 11.2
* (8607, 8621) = -1.5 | 11.7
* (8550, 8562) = -0.4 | 11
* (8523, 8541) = 1.0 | 10.1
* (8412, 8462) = 1.2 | 10.6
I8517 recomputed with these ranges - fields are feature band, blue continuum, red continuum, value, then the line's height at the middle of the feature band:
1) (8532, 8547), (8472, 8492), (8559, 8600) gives 2.7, 11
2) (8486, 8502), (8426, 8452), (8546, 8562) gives 0.6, 10.6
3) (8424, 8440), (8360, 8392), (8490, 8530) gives 0.3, 10.8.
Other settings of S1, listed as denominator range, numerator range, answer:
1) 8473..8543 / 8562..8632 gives 1.12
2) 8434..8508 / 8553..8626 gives 1.11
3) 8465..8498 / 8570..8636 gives 1.11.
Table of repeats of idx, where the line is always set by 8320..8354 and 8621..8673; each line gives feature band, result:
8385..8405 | -0.030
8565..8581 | -0.061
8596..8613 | -0.085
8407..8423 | -0.020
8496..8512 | 0.063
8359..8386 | -0.024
